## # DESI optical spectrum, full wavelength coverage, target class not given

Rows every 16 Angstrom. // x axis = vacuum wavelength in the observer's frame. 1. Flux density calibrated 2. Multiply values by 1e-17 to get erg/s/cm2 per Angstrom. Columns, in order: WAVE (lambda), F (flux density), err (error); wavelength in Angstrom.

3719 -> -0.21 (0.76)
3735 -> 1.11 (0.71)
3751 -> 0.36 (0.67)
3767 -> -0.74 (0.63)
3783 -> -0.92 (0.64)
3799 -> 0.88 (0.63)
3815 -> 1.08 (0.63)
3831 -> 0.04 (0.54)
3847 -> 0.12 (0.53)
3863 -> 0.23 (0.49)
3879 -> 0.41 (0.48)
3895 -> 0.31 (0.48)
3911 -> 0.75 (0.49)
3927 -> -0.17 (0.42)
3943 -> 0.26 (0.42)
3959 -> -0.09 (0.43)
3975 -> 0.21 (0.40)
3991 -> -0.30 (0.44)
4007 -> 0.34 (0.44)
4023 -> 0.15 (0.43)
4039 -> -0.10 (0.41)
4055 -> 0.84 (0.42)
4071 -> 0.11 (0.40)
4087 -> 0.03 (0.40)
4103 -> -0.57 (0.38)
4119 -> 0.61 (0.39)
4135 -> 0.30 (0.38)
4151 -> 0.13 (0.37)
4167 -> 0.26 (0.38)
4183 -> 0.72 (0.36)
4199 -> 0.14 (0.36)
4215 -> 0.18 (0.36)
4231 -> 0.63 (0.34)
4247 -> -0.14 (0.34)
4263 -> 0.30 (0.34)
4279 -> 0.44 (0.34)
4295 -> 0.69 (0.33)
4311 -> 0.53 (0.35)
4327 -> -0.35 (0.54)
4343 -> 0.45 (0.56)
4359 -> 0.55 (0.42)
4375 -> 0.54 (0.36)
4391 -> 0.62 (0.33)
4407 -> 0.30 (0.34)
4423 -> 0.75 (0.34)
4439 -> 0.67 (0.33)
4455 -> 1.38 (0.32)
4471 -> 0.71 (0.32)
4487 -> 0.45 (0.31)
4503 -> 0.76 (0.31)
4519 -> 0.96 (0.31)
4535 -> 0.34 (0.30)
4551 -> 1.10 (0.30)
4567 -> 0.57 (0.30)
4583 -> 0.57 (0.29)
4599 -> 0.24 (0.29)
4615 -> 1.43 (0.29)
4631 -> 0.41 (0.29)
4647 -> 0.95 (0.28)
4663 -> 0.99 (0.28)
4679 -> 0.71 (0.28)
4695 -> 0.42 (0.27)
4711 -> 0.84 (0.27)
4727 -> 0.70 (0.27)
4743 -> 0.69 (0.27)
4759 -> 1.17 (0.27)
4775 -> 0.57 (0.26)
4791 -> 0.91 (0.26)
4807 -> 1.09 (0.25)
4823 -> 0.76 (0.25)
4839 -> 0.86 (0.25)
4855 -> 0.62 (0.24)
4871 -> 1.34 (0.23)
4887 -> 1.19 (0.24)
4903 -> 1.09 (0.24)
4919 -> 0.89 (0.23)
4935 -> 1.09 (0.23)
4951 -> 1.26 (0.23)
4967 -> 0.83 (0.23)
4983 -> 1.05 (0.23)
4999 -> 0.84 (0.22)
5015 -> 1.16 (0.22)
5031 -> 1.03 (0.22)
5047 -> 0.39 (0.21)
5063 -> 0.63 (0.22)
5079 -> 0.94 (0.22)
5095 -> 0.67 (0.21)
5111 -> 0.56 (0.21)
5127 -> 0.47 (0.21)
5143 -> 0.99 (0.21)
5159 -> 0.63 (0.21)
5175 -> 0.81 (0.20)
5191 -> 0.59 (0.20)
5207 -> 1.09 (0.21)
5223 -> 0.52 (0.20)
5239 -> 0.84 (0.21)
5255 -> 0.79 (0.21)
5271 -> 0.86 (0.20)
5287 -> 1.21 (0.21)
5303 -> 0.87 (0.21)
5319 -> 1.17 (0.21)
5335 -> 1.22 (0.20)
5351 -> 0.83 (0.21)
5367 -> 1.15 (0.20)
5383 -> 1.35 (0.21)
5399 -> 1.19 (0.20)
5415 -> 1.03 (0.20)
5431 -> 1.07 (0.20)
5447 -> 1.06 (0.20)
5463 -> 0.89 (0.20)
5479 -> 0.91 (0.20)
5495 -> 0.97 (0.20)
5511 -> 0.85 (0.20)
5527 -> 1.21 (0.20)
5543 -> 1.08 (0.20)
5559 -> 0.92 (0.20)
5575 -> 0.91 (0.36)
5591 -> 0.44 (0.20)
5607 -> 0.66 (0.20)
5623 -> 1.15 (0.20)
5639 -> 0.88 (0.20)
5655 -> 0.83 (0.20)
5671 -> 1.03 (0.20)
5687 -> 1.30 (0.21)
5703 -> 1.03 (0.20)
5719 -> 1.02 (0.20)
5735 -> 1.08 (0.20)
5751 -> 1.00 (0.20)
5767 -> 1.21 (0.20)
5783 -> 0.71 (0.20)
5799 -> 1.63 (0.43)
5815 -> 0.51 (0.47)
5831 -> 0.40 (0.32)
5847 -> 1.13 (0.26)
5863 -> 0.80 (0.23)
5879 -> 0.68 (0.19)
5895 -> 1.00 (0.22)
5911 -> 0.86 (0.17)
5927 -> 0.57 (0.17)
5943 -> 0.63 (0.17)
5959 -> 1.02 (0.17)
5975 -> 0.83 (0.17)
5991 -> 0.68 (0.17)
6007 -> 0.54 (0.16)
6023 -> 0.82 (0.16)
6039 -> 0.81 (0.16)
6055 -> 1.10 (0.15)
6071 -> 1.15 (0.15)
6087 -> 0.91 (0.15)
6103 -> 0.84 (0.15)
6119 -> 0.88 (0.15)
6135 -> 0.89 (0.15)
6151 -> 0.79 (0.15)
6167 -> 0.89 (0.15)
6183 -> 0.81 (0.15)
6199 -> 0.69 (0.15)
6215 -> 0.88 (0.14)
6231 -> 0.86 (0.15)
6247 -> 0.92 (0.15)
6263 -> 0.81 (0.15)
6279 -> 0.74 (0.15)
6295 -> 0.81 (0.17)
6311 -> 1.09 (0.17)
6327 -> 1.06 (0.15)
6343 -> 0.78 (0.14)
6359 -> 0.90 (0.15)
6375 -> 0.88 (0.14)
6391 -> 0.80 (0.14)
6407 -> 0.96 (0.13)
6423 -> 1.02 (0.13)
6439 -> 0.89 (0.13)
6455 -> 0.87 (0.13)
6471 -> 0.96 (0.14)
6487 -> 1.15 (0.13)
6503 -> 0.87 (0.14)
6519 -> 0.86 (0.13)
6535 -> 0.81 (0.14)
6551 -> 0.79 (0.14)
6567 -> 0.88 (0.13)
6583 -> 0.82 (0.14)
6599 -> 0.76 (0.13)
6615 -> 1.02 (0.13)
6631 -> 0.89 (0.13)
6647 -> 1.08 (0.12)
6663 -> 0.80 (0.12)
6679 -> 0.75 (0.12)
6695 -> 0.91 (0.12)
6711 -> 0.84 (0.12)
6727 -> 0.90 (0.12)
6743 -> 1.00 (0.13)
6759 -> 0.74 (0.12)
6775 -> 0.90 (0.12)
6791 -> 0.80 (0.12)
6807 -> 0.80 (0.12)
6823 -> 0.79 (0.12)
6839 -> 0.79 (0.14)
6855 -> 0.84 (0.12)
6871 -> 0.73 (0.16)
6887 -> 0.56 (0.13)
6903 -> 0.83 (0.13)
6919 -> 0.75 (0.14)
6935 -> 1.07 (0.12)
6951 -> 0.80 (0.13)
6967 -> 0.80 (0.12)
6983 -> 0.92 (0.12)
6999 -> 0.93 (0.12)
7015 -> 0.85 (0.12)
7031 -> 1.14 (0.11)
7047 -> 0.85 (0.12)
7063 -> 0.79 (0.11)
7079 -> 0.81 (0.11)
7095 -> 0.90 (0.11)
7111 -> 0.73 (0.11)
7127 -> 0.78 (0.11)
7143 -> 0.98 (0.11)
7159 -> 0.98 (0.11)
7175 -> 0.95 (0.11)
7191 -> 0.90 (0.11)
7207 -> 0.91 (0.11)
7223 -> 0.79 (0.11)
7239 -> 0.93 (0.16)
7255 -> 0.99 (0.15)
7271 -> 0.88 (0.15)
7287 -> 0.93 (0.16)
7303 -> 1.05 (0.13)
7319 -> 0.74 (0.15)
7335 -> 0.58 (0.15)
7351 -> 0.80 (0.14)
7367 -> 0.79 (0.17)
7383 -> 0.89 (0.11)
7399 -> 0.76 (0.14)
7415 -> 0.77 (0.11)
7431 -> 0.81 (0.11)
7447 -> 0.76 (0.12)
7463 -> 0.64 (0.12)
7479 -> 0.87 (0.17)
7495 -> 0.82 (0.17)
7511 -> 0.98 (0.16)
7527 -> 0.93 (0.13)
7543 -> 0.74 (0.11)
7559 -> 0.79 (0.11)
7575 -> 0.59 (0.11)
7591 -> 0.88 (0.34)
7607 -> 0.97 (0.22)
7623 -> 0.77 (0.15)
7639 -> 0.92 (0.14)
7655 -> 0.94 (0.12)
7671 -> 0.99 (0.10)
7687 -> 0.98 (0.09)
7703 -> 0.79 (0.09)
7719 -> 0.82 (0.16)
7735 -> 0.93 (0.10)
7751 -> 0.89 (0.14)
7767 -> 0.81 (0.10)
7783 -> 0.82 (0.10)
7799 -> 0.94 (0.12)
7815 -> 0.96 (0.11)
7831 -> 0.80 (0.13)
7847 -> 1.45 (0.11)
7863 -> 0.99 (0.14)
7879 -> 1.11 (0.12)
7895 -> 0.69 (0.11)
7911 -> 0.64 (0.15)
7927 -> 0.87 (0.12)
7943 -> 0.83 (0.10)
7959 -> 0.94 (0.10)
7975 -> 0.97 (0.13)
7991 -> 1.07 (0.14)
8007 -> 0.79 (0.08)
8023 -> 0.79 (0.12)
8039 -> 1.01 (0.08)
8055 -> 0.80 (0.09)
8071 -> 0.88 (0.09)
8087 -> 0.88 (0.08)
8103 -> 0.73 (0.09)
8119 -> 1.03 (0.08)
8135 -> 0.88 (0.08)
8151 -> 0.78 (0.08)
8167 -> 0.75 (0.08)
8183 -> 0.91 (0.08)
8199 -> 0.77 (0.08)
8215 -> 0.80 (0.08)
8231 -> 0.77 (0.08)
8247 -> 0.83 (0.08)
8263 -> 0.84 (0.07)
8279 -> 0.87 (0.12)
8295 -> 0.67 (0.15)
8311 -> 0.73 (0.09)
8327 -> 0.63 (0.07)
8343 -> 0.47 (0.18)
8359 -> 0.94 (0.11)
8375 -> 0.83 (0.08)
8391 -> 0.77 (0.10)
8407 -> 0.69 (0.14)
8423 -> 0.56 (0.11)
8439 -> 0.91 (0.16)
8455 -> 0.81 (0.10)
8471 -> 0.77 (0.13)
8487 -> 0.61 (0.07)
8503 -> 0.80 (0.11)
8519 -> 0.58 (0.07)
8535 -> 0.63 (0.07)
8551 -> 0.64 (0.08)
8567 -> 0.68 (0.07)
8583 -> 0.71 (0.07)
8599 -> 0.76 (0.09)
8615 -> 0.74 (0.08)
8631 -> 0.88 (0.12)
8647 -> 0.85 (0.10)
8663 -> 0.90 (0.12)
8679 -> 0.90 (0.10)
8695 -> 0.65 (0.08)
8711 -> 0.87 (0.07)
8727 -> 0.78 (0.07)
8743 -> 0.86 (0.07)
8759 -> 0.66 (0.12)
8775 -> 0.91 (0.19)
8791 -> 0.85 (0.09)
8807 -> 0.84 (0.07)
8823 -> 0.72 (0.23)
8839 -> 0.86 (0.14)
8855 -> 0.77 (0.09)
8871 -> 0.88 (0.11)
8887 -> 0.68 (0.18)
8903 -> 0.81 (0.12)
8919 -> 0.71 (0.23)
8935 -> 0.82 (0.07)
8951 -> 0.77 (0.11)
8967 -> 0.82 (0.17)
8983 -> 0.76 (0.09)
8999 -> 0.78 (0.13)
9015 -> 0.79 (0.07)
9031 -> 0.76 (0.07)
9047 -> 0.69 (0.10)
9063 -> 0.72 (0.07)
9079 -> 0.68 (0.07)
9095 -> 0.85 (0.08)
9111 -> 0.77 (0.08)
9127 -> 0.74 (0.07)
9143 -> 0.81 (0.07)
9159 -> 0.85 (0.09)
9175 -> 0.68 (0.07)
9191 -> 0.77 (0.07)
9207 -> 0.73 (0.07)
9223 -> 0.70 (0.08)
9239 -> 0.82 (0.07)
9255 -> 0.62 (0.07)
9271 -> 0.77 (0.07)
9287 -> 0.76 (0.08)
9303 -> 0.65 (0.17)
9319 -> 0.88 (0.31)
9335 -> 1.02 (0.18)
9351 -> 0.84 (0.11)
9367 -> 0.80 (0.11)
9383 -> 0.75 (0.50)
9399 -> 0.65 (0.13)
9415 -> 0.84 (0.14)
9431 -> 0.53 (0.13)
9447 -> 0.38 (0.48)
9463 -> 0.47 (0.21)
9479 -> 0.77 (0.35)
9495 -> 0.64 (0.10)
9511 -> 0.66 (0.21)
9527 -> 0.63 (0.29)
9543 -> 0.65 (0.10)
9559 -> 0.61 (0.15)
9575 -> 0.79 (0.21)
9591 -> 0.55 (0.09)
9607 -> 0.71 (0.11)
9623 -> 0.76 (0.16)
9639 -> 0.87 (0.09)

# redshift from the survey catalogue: 0.20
